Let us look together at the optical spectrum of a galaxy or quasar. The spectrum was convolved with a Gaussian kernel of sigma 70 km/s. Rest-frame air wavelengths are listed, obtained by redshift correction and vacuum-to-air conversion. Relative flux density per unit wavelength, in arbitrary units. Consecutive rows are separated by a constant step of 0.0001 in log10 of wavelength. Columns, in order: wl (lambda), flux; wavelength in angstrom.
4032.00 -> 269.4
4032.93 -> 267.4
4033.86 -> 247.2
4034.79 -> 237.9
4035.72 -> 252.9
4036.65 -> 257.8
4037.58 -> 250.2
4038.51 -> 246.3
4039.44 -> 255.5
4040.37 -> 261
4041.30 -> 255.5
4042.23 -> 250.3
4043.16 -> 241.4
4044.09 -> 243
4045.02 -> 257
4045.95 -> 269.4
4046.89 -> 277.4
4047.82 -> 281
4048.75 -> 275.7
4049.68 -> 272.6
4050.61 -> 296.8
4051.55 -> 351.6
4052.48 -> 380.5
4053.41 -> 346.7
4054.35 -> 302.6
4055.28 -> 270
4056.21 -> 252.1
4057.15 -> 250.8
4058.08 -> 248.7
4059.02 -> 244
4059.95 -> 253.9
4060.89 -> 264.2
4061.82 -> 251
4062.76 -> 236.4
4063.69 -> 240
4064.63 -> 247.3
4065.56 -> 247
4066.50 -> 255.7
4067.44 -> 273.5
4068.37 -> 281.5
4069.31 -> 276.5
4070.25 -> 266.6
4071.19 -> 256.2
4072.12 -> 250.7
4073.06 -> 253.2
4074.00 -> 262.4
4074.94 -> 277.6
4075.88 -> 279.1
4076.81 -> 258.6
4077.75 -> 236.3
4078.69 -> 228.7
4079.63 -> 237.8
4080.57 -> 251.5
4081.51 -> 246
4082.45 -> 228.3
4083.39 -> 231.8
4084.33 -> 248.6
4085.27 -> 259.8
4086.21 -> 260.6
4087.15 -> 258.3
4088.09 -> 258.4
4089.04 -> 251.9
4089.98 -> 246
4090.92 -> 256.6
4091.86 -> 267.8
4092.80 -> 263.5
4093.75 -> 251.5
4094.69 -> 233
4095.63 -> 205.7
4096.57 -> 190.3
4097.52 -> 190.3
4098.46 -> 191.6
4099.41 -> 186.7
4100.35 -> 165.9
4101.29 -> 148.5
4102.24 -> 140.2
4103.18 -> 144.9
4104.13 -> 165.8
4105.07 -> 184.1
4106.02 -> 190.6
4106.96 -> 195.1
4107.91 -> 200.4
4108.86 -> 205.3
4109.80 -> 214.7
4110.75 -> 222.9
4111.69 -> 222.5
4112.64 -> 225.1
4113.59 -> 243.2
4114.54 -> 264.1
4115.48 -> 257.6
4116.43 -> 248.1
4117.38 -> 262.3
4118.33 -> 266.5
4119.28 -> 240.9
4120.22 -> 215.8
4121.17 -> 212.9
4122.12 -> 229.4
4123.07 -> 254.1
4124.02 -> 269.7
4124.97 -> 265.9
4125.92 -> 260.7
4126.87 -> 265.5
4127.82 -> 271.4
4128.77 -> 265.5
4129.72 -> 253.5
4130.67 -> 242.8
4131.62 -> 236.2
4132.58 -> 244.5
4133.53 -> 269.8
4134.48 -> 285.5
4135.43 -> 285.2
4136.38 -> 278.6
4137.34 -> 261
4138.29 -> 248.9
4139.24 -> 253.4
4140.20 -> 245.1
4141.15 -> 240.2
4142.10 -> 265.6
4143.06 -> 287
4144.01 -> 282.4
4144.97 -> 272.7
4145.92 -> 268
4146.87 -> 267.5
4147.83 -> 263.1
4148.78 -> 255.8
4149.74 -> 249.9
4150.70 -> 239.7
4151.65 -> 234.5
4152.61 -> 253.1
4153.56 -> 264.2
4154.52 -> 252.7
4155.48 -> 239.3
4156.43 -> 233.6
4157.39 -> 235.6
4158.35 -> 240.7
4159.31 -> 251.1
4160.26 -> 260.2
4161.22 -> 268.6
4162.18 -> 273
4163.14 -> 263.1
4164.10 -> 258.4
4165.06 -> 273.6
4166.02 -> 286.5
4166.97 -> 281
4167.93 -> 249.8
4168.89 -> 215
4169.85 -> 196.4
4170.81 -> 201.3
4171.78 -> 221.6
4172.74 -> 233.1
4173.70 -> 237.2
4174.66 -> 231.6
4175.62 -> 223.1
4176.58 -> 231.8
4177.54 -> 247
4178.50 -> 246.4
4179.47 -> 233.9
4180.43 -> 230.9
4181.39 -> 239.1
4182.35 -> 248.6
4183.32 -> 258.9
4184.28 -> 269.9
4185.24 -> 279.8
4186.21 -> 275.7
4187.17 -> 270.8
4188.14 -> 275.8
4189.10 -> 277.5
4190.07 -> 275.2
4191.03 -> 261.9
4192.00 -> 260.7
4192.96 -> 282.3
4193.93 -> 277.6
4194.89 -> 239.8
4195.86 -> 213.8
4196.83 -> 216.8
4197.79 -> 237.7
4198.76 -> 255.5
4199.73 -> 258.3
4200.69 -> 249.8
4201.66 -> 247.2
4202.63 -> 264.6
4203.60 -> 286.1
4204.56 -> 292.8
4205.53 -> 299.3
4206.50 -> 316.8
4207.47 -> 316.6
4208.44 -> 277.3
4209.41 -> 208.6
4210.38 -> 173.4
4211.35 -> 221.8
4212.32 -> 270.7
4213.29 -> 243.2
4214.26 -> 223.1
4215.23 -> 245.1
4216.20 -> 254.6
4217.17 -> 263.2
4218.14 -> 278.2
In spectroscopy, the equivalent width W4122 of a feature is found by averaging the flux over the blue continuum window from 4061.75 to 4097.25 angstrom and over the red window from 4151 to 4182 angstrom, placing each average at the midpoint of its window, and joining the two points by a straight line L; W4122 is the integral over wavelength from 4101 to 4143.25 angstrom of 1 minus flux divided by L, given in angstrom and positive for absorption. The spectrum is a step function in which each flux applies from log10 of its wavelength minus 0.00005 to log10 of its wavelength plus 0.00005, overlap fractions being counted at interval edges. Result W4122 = 1.8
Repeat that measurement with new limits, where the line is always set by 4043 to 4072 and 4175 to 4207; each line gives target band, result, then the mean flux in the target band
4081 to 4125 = 6.98 angstrom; 225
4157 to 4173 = 0.83 angstrom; 248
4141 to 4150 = -0.11 angstrom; 267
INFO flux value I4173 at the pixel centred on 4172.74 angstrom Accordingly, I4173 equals 233.1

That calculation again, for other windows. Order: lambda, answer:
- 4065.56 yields 247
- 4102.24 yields 140.2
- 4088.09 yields 258.4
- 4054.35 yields 302.6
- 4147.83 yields 263.1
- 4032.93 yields 267.4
